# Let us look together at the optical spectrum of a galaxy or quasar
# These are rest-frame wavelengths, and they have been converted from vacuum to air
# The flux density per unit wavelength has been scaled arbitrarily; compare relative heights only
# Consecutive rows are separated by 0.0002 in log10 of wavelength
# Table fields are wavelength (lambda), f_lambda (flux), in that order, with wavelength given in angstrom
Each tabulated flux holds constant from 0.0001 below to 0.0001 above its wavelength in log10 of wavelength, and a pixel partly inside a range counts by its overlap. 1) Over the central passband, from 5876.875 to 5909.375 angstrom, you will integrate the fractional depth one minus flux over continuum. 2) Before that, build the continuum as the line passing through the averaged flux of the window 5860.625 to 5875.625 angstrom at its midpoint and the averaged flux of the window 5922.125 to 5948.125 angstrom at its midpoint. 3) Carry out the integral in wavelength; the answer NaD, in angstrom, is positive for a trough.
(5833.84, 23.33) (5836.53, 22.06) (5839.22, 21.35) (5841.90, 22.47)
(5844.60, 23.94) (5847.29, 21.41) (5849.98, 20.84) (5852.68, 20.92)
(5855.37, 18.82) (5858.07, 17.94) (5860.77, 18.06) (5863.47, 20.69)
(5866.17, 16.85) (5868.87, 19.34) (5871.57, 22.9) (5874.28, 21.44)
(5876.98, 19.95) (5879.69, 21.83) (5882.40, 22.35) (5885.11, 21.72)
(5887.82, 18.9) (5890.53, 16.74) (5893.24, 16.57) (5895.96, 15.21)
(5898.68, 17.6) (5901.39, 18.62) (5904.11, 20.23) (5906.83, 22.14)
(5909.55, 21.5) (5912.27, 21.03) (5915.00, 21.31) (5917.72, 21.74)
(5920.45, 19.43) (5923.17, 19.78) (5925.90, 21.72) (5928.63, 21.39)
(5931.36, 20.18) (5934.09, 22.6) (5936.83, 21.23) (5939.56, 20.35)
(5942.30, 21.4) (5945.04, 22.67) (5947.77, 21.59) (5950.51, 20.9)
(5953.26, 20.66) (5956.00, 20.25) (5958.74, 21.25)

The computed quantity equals 1.8 angstrom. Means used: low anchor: 20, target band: 19.4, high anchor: 21.3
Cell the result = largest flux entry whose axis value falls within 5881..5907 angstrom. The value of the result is 22.35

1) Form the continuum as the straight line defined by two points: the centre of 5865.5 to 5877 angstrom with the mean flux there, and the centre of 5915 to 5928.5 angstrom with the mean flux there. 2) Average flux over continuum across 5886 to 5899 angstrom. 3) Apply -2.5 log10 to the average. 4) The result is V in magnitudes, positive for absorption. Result 0.197 mag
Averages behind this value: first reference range 20.3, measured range 17.1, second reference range 20.8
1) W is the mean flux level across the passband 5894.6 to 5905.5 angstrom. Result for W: 17.9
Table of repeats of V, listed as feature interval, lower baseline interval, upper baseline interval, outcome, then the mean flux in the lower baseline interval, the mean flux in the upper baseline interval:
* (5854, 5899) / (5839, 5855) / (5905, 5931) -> 0.12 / 21.7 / 21.1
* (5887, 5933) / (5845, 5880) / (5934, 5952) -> 0.07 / 20.1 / 21.4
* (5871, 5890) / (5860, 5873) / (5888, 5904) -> -0.14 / 19.6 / 17.3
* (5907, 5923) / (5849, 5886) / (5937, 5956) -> -0.01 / 20.2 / 21.2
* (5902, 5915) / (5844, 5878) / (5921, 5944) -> -0.02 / 20.2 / 21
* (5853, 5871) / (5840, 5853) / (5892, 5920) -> 0.13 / 22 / 19.6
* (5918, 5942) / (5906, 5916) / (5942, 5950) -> 0.04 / 21.5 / 21.9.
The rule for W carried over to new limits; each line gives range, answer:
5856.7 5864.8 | 18.9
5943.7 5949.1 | 22.2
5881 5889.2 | 21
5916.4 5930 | 20.8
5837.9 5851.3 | 22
